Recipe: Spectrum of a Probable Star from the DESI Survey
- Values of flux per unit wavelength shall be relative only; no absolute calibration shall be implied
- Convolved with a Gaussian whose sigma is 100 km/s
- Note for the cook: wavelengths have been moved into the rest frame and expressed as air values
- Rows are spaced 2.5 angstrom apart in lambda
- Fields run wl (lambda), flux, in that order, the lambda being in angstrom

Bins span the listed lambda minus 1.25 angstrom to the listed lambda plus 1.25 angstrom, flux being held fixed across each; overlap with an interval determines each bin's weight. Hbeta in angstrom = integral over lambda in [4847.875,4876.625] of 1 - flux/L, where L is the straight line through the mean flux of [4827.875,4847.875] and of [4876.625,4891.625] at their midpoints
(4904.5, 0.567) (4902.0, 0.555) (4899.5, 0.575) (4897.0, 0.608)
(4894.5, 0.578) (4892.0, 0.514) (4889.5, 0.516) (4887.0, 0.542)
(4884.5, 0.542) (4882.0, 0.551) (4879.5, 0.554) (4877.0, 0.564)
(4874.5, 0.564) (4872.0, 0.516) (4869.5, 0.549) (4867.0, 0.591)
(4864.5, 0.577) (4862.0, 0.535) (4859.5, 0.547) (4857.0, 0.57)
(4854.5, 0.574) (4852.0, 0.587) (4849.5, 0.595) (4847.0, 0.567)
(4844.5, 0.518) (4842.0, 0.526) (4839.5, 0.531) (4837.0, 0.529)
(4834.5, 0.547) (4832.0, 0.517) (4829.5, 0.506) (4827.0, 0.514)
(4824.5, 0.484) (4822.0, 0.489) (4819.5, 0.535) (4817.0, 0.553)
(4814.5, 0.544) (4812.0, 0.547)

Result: -1.5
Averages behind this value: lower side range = 0.529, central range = 0.564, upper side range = 0.542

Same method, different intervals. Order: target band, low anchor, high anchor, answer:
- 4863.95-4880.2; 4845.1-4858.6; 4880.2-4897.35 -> 0.0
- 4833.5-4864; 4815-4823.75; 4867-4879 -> -0.7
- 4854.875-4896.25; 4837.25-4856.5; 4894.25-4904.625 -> 1.2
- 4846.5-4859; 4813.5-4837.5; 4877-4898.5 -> -1.0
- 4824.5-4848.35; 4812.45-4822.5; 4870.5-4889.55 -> 0.5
